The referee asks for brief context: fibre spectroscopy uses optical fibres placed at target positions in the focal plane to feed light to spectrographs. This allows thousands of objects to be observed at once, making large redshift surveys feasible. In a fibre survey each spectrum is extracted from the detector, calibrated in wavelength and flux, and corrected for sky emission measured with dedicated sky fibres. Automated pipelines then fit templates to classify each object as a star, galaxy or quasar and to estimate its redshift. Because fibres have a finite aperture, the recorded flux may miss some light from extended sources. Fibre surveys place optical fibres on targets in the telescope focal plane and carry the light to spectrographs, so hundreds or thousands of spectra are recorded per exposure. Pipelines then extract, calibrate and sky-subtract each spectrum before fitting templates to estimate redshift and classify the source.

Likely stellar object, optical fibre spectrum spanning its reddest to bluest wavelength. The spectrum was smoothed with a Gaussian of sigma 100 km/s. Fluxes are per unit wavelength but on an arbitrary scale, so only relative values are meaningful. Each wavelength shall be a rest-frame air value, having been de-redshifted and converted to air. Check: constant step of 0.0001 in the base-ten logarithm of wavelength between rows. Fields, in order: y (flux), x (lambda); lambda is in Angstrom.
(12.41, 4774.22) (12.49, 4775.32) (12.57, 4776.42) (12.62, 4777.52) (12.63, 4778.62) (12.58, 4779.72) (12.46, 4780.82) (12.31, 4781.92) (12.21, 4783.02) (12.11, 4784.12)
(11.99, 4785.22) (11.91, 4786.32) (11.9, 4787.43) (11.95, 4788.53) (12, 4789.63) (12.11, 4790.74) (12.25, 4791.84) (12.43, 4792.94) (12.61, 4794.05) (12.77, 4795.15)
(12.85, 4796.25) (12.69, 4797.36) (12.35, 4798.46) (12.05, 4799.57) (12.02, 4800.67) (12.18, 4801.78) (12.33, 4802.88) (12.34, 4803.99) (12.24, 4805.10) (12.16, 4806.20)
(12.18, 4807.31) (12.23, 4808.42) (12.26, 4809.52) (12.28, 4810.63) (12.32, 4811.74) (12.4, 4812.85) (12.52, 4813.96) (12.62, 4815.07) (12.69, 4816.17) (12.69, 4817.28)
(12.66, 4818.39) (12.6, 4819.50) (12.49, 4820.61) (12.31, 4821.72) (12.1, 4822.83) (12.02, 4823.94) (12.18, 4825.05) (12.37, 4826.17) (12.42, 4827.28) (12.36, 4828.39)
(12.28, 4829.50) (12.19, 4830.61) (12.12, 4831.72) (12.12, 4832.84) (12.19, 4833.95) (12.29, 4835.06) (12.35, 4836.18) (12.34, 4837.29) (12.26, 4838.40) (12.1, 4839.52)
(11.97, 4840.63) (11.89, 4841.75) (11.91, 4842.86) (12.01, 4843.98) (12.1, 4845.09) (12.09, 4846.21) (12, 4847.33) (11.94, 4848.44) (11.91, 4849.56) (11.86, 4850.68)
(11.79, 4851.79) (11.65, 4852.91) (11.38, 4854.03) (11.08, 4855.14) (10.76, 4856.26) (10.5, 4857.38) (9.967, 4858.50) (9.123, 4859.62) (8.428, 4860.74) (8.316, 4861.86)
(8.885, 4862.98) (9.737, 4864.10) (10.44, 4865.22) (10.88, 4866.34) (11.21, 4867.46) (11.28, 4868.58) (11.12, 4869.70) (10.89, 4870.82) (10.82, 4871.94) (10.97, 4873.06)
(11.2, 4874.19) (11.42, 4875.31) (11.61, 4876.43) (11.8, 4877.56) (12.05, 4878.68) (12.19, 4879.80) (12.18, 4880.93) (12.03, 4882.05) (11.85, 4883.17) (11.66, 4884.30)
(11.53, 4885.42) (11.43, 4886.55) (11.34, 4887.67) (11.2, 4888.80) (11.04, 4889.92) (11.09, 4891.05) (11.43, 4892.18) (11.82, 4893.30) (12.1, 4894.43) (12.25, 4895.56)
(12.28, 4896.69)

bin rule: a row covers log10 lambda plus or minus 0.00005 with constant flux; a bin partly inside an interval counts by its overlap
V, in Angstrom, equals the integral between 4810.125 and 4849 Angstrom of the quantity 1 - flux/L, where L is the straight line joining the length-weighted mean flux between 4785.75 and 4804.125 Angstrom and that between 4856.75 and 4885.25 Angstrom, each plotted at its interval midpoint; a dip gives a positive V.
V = -2.2 Angstrom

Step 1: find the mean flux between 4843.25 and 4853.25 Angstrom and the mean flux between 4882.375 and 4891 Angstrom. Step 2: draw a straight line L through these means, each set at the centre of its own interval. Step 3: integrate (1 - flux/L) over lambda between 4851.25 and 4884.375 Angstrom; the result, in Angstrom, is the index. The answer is 2.2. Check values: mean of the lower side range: 11.9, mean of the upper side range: 11.4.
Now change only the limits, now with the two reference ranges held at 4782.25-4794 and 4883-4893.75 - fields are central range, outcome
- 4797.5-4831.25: -1.1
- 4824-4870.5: 1.2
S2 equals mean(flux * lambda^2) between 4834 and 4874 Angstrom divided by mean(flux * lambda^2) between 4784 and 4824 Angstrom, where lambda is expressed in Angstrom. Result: 0.92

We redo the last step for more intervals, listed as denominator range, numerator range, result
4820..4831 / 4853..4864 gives 0.82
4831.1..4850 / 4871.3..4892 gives 0.97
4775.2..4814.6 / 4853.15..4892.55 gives 0.92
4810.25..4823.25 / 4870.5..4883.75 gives 0.95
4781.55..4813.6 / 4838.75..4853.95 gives 0.99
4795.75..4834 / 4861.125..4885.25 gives 0.92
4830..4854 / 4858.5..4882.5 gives 0.91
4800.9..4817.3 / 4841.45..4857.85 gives 0.96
